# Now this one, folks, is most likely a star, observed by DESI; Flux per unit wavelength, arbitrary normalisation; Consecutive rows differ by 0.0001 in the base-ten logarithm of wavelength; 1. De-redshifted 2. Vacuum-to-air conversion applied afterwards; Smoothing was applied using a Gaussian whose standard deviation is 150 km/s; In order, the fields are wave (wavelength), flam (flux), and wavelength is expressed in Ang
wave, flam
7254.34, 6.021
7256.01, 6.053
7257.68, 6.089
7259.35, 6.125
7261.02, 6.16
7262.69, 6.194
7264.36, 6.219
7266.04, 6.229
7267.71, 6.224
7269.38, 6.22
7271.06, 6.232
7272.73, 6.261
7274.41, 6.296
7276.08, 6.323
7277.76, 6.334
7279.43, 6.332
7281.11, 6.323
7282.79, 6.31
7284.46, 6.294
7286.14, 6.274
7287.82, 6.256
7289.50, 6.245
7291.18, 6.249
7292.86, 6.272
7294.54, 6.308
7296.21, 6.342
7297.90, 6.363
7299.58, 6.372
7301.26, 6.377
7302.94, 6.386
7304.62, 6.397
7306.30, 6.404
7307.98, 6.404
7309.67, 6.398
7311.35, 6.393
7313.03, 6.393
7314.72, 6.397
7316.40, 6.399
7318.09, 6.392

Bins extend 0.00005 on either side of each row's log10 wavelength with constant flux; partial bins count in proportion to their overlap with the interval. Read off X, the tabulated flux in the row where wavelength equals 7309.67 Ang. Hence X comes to 6.398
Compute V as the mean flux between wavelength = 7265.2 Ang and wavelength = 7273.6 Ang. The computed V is 6.23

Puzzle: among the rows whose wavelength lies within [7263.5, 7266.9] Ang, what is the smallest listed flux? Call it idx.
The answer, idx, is 6.219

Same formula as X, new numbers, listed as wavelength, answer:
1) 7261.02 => 6.16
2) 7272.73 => 6.261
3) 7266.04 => 6.229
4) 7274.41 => 6.296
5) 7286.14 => 6.274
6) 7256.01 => 6.053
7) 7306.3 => 6.404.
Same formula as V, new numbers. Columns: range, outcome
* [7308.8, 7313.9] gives 6.39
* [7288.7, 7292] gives 6.24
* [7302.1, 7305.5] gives 6.4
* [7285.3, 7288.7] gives 6.26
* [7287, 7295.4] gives 6.27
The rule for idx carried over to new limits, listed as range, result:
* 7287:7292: 6.245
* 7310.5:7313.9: 6.393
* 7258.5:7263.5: 6.125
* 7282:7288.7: 6.256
